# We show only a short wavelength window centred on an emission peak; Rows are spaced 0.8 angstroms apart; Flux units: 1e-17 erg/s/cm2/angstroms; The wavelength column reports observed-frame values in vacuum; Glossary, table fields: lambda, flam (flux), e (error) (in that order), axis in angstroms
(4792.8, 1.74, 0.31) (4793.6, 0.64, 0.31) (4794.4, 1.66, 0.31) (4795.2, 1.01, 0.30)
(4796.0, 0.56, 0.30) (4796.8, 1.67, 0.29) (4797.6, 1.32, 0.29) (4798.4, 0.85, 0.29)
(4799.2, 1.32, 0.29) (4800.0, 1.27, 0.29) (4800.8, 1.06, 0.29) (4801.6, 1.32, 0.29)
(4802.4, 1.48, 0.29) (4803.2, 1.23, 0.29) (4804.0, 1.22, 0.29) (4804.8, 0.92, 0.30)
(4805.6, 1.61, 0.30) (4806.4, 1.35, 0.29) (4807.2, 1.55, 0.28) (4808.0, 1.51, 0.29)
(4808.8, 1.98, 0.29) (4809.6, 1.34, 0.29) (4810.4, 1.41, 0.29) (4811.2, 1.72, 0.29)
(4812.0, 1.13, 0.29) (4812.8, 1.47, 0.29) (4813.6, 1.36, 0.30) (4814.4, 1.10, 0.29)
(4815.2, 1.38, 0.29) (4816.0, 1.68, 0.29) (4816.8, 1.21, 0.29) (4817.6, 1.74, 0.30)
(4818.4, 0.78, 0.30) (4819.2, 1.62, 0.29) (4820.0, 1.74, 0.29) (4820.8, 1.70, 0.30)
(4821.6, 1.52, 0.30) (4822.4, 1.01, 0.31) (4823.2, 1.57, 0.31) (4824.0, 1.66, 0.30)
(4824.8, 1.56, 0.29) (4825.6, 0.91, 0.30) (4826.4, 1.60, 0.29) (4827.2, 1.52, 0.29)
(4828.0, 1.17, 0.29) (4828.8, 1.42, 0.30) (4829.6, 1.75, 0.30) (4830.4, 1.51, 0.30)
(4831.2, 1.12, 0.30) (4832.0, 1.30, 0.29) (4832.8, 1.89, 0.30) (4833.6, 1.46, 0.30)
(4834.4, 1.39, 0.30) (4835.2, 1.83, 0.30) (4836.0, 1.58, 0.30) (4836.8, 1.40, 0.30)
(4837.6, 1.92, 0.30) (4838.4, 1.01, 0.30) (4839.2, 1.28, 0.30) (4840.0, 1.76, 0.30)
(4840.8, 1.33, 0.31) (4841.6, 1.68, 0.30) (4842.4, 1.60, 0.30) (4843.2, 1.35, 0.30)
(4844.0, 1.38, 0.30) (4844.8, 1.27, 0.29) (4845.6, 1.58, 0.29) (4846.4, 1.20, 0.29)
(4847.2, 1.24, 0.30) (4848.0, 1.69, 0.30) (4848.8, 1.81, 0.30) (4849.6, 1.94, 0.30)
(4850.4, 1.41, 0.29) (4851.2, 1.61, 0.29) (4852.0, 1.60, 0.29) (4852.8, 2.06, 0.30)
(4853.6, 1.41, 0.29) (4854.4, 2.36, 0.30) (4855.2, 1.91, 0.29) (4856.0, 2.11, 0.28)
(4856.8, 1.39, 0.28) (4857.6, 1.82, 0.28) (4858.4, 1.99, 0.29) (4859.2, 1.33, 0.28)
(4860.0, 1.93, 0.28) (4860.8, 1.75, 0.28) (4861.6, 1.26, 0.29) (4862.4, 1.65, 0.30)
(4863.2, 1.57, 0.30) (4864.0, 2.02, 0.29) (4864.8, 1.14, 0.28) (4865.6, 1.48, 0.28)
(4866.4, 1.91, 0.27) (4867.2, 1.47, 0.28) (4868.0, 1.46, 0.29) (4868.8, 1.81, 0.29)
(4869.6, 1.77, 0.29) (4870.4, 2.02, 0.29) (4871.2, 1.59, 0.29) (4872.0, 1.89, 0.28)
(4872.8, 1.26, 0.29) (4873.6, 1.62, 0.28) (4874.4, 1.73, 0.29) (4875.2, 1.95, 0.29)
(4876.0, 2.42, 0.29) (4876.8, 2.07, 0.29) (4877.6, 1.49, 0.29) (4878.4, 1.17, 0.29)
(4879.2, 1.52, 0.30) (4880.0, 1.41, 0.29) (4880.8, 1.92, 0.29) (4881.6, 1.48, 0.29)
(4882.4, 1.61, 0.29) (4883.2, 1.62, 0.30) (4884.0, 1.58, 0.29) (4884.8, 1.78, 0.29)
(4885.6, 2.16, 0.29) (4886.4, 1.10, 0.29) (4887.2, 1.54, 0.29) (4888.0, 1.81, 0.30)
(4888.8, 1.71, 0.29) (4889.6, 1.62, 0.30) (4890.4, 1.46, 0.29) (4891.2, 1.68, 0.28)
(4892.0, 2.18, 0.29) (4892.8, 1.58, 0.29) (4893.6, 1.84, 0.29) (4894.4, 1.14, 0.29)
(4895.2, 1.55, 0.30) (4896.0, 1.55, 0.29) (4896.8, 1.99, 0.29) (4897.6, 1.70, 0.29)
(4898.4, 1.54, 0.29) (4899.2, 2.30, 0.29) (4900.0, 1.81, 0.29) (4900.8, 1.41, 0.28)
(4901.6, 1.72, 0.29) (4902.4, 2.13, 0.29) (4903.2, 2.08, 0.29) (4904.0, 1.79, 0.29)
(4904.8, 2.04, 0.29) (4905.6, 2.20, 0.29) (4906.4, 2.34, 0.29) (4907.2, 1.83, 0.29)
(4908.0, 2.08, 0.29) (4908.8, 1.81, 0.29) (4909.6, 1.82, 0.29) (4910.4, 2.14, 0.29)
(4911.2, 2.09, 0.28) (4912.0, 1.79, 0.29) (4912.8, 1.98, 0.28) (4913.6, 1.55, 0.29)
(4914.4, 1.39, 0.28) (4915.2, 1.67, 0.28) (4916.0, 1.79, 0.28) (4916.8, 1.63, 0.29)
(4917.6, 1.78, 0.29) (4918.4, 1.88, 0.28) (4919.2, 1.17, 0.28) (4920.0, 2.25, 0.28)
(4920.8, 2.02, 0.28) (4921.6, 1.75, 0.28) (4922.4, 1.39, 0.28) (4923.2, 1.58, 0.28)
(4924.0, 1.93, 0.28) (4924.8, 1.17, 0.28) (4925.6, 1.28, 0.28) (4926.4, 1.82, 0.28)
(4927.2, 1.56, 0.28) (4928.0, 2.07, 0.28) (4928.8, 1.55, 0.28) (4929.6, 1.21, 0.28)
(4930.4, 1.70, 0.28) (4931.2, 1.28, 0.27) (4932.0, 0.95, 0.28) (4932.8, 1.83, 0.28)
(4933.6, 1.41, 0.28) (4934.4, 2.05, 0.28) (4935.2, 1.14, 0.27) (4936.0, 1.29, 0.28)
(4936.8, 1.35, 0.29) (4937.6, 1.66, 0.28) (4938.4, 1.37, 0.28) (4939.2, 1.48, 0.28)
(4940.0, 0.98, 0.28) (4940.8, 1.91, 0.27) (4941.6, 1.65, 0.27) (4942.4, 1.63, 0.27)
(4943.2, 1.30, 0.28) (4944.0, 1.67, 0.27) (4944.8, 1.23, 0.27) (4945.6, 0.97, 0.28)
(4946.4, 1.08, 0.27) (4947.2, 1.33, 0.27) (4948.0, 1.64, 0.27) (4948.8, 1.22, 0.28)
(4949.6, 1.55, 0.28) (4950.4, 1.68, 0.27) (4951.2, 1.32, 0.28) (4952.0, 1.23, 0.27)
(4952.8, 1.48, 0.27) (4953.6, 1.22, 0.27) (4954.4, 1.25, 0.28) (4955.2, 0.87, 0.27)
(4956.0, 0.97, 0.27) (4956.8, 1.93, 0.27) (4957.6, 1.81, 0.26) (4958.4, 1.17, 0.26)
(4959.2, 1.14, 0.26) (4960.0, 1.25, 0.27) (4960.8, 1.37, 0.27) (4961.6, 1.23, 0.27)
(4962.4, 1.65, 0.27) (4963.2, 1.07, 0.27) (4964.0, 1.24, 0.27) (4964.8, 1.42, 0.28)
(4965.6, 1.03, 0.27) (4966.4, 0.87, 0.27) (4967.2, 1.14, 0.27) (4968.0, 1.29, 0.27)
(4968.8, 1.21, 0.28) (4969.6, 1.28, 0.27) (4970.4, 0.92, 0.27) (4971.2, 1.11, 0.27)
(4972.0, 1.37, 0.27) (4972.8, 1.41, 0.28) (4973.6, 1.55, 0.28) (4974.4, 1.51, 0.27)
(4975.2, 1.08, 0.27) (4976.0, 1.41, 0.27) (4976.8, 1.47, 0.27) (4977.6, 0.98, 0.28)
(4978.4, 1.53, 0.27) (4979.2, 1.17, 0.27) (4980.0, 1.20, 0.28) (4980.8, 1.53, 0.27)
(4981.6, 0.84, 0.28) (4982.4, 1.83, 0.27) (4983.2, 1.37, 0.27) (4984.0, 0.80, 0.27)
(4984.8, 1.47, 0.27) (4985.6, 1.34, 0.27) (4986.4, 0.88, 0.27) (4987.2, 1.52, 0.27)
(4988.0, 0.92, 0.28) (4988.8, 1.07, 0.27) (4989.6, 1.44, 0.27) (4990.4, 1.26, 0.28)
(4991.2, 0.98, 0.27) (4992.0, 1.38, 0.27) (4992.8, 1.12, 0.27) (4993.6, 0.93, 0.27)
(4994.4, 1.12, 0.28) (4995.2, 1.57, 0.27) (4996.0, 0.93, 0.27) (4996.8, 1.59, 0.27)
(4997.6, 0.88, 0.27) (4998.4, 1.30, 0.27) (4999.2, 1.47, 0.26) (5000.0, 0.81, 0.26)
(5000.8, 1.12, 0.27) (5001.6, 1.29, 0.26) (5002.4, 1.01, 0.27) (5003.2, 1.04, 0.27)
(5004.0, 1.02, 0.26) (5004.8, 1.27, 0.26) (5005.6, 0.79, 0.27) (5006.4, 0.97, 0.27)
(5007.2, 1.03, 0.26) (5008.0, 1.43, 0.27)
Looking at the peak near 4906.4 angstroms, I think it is C III]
